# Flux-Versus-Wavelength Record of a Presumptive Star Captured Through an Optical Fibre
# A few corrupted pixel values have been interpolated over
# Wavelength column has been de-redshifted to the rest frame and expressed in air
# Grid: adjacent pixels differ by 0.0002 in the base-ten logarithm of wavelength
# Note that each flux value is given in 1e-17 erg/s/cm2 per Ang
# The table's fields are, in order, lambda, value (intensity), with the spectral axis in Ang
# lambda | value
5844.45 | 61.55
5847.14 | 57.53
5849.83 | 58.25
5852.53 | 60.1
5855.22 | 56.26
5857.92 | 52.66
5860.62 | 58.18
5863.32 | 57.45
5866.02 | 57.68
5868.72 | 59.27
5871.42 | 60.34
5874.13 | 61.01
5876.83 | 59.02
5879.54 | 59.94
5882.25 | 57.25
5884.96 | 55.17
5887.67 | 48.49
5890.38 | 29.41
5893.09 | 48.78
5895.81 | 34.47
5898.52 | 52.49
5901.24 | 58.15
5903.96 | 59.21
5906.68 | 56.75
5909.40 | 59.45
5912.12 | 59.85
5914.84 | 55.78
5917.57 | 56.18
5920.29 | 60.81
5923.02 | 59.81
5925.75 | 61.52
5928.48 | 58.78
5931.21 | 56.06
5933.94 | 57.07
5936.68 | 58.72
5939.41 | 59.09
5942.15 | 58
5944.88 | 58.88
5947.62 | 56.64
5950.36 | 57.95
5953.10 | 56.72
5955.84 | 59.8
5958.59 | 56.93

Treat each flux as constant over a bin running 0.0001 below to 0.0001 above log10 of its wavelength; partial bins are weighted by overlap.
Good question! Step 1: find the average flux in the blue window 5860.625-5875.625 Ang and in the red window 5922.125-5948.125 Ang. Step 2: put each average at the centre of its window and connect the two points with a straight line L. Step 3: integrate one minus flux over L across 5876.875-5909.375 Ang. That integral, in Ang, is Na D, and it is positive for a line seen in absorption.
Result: 4.01 Ang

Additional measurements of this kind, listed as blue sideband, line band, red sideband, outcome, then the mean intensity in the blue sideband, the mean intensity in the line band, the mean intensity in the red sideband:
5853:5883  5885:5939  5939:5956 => 3.4 Ang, 58.2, 54.4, 58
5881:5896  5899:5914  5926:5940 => -2.1 Ang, 46.4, 58.2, 58.2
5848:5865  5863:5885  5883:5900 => -3.3 Ang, 57.2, 58.8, 45.3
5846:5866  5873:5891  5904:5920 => 1.2 Ang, 57.2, 53.8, 58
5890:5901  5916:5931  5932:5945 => -1.6 Ang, 44.1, 59.1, 58.2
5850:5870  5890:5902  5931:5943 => 2.6 Ang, 57.4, 45.2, 57.9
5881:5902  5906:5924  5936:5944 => -1.8 Ang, 47.7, 58.4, 58.7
